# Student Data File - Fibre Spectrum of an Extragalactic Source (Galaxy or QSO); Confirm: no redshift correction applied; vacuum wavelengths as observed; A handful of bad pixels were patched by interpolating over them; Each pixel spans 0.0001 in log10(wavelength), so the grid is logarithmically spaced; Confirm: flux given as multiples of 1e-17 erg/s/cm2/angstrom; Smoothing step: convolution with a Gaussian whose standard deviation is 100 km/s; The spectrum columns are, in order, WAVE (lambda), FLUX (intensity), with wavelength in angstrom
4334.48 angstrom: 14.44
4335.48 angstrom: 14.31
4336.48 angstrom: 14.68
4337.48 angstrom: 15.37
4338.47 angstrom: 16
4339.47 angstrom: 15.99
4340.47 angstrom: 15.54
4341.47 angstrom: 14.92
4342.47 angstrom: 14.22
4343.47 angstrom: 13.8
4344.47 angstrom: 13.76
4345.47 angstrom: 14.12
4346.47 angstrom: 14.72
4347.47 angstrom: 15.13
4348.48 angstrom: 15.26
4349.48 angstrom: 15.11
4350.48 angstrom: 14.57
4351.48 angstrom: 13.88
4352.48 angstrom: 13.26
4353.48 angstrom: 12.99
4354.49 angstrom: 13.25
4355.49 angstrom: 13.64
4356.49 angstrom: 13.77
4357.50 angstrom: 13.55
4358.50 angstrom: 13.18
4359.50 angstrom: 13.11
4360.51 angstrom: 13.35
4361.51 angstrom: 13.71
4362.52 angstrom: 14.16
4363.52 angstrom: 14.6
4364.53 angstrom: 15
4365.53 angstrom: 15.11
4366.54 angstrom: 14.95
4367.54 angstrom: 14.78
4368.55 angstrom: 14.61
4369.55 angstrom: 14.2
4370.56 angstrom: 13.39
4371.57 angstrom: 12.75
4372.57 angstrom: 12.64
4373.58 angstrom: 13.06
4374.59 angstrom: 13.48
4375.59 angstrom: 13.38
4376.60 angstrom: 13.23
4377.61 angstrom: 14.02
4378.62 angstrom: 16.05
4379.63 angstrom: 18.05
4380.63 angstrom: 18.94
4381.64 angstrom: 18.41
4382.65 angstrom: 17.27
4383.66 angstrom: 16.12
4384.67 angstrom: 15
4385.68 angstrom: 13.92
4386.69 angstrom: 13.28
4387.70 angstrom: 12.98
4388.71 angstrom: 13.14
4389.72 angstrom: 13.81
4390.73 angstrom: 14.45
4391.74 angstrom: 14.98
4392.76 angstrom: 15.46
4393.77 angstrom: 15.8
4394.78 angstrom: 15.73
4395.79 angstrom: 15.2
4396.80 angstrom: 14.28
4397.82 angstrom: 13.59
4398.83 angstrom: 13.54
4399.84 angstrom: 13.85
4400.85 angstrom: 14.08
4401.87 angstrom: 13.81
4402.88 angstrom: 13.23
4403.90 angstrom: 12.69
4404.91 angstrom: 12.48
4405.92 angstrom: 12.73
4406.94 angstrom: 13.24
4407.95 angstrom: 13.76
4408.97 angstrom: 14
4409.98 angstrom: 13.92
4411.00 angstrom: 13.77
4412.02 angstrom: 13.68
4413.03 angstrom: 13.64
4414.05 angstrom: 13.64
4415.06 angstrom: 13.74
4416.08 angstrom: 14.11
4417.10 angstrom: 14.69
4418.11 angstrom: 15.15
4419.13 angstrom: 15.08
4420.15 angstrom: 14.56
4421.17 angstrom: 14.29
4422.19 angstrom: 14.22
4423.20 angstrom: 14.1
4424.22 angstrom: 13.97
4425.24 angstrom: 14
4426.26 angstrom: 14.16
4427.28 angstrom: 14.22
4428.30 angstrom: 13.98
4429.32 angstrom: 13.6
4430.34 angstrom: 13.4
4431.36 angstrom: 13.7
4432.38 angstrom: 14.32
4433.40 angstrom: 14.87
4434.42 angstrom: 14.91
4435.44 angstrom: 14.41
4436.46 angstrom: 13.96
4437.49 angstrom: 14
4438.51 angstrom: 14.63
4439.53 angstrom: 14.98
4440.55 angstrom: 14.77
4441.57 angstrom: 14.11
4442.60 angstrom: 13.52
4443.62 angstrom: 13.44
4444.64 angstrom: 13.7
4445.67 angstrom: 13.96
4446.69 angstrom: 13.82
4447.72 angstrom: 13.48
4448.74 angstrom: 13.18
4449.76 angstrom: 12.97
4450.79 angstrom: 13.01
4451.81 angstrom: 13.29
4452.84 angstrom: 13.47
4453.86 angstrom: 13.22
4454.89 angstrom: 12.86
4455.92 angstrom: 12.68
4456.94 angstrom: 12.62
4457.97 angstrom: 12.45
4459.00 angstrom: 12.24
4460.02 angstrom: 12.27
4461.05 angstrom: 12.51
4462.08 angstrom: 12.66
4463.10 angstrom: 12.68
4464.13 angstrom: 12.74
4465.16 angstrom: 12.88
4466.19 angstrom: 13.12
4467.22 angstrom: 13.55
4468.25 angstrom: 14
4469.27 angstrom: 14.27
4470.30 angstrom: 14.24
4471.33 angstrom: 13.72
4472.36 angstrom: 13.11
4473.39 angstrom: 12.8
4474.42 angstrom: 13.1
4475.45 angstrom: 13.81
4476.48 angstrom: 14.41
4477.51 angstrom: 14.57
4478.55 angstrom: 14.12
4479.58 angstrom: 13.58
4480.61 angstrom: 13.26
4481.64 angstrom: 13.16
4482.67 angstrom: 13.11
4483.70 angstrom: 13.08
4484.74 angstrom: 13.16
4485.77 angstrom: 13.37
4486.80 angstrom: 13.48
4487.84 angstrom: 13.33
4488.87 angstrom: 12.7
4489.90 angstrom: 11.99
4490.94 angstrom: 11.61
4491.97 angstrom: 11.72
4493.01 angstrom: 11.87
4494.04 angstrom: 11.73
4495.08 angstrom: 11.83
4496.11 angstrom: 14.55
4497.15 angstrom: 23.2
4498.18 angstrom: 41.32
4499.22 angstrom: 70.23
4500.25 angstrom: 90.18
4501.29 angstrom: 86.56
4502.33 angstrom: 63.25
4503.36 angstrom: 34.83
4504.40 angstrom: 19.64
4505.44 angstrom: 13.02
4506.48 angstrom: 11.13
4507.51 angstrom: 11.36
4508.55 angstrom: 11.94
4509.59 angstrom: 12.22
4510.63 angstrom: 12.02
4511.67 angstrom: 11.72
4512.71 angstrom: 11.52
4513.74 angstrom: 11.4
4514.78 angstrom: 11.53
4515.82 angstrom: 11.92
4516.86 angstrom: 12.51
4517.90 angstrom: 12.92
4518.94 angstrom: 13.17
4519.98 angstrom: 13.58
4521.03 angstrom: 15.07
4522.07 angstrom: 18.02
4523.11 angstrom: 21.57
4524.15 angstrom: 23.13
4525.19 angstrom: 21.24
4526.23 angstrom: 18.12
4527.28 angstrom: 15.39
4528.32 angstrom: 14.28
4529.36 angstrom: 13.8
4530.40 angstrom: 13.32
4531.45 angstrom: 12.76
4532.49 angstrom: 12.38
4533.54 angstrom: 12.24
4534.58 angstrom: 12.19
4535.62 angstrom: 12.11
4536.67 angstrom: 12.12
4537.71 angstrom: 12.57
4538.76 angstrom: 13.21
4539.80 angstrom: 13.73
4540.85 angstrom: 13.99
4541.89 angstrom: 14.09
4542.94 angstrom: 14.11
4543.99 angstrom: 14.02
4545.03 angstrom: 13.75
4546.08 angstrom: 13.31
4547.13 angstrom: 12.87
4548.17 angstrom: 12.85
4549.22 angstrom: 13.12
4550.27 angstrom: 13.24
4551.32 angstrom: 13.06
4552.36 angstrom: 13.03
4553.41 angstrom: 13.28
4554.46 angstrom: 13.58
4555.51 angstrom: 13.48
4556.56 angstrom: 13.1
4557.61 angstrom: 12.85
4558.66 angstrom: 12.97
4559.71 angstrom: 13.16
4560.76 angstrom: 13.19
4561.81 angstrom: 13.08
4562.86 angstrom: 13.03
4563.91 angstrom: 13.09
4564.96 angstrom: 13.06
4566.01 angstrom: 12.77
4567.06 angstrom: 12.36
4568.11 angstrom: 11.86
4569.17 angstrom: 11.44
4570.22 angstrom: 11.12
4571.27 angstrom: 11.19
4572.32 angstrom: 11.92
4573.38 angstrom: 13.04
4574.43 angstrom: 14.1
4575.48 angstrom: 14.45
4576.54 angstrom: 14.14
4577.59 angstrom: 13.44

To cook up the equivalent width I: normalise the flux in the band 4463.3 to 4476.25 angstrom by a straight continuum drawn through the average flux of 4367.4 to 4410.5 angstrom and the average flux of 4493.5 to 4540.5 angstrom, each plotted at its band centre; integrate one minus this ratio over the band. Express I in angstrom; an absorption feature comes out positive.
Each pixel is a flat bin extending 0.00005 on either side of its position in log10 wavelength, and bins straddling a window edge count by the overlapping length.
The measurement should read 3.48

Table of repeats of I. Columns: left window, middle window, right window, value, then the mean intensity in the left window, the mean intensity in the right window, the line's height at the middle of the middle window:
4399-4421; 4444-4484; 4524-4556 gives 1.6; 13.8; 13.9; 13.8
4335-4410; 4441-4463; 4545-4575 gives 1.0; 14.4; 12.8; 13.7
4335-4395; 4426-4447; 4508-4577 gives 0.0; 14.5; 13.5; 14.1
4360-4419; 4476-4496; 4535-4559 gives 1.0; 14.3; 13.2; 13.7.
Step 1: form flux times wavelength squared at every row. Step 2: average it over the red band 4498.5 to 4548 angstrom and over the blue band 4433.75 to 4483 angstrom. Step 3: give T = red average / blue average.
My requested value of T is 1.51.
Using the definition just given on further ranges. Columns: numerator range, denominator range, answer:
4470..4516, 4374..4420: 1.46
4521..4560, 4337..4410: 1.07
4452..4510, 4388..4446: 1.37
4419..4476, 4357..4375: 1.02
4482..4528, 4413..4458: 1.55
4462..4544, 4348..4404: 1.30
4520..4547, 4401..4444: 1.11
